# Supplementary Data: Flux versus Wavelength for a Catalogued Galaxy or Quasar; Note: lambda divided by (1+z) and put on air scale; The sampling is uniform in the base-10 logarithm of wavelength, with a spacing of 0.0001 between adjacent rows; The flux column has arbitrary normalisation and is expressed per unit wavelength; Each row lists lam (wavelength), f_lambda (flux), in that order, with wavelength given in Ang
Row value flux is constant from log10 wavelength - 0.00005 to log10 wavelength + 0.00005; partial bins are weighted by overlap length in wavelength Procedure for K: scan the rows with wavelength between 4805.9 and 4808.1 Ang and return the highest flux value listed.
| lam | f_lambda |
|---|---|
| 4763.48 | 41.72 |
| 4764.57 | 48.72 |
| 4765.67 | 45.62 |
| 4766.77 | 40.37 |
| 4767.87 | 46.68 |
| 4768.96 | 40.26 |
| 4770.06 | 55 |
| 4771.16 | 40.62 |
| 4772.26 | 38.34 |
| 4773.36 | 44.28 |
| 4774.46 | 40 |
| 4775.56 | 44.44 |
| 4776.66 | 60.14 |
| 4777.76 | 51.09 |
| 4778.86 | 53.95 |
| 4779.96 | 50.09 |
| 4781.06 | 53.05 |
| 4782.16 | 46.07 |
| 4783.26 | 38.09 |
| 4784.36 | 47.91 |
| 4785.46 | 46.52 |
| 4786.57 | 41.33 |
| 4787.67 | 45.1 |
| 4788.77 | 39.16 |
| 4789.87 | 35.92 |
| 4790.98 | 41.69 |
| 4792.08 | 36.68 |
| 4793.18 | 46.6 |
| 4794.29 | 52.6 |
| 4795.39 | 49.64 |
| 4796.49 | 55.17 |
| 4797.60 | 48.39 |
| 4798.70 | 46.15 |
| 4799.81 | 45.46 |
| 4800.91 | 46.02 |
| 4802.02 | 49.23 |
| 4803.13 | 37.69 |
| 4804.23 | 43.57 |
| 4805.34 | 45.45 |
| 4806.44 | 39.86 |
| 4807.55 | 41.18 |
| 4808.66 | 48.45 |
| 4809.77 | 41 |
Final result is 41.18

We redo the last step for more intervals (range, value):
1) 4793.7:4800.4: 55.17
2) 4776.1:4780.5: 60.14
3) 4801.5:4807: 49.23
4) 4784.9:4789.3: 46.52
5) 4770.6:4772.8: 40.62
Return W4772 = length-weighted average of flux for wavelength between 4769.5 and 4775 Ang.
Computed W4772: 43.6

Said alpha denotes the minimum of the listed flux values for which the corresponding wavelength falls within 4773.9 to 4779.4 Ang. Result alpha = 40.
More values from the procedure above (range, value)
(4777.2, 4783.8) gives 38.09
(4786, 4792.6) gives 35.92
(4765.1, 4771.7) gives 40.26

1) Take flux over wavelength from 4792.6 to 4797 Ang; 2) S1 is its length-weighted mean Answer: 50.9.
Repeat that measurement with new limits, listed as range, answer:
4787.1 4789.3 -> 42.2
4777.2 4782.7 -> 50.9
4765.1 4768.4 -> 44.1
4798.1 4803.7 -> 45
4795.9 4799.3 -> 49.8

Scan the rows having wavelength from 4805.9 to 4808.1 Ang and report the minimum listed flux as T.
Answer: 39.86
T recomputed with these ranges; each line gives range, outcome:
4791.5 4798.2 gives 36.68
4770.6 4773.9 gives 38.34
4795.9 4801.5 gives 45.46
